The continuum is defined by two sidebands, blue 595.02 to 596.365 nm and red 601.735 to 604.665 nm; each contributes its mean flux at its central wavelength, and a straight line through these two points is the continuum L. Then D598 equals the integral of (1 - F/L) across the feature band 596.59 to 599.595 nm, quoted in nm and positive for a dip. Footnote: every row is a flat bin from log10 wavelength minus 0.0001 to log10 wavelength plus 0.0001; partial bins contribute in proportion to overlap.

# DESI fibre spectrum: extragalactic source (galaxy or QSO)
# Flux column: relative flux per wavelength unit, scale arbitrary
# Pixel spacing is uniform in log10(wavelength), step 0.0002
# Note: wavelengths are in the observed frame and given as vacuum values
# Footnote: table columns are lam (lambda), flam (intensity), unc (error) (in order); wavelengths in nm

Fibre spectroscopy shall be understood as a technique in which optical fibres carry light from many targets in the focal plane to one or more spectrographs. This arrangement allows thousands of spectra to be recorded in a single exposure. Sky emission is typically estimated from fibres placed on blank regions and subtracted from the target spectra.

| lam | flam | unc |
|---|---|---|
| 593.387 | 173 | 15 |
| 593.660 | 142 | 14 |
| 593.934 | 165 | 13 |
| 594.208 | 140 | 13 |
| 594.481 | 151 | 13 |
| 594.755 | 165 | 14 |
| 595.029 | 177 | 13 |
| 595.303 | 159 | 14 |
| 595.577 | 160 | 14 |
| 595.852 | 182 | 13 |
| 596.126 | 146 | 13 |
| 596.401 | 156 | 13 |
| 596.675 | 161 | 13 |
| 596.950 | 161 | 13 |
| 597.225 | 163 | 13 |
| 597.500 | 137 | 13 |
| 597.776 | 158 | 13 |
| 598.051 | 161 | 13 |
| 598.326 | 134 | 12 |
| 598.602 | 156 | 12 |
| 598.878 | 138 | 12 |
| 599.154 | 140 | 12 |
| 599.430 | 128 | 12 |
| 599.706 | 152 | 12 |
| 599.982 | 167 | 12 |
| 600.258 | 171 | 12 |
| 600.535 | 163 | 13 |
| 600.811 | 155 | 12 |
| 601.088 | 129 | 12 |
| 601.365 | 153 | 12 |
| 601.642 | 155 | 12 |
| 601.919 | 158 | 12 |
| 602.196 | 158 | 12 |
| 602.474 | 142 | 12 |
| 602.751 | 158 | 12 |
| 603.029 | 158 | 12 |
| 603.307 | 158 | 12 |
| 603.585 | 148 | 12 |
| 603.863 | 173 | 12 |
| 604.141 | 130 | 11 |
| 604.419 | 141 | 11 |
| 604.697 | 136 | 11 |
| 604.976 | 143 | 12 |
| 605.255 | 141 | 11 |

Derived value 0.20 nm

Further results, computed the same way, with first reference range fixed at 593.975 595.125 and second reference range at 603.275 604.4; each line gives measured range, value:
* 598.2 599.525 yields 0.129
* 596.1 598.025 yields 0.008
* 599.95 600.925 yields -0.067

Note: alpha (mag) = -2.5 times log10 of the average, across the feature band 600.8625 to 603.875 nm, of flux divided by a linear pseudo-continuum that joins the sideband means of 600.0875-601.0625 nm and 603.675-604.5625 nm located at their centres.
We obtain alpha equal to 0.004 mag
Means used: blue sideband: 159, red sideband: 148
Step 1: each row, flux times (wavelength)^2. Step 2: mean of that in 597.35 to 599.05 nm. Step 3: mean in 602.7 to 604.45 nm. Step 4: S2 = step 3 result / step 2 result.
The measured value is 1.1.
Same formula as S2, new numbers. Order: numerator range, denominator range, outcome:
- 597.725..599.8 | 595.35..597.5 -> 0.92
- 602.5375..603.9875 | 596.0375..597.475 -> 1.03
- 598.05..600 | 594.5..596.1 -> 0.88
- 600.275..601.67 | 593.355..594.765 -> 1.01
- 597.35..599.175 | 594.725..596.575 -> 0.91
